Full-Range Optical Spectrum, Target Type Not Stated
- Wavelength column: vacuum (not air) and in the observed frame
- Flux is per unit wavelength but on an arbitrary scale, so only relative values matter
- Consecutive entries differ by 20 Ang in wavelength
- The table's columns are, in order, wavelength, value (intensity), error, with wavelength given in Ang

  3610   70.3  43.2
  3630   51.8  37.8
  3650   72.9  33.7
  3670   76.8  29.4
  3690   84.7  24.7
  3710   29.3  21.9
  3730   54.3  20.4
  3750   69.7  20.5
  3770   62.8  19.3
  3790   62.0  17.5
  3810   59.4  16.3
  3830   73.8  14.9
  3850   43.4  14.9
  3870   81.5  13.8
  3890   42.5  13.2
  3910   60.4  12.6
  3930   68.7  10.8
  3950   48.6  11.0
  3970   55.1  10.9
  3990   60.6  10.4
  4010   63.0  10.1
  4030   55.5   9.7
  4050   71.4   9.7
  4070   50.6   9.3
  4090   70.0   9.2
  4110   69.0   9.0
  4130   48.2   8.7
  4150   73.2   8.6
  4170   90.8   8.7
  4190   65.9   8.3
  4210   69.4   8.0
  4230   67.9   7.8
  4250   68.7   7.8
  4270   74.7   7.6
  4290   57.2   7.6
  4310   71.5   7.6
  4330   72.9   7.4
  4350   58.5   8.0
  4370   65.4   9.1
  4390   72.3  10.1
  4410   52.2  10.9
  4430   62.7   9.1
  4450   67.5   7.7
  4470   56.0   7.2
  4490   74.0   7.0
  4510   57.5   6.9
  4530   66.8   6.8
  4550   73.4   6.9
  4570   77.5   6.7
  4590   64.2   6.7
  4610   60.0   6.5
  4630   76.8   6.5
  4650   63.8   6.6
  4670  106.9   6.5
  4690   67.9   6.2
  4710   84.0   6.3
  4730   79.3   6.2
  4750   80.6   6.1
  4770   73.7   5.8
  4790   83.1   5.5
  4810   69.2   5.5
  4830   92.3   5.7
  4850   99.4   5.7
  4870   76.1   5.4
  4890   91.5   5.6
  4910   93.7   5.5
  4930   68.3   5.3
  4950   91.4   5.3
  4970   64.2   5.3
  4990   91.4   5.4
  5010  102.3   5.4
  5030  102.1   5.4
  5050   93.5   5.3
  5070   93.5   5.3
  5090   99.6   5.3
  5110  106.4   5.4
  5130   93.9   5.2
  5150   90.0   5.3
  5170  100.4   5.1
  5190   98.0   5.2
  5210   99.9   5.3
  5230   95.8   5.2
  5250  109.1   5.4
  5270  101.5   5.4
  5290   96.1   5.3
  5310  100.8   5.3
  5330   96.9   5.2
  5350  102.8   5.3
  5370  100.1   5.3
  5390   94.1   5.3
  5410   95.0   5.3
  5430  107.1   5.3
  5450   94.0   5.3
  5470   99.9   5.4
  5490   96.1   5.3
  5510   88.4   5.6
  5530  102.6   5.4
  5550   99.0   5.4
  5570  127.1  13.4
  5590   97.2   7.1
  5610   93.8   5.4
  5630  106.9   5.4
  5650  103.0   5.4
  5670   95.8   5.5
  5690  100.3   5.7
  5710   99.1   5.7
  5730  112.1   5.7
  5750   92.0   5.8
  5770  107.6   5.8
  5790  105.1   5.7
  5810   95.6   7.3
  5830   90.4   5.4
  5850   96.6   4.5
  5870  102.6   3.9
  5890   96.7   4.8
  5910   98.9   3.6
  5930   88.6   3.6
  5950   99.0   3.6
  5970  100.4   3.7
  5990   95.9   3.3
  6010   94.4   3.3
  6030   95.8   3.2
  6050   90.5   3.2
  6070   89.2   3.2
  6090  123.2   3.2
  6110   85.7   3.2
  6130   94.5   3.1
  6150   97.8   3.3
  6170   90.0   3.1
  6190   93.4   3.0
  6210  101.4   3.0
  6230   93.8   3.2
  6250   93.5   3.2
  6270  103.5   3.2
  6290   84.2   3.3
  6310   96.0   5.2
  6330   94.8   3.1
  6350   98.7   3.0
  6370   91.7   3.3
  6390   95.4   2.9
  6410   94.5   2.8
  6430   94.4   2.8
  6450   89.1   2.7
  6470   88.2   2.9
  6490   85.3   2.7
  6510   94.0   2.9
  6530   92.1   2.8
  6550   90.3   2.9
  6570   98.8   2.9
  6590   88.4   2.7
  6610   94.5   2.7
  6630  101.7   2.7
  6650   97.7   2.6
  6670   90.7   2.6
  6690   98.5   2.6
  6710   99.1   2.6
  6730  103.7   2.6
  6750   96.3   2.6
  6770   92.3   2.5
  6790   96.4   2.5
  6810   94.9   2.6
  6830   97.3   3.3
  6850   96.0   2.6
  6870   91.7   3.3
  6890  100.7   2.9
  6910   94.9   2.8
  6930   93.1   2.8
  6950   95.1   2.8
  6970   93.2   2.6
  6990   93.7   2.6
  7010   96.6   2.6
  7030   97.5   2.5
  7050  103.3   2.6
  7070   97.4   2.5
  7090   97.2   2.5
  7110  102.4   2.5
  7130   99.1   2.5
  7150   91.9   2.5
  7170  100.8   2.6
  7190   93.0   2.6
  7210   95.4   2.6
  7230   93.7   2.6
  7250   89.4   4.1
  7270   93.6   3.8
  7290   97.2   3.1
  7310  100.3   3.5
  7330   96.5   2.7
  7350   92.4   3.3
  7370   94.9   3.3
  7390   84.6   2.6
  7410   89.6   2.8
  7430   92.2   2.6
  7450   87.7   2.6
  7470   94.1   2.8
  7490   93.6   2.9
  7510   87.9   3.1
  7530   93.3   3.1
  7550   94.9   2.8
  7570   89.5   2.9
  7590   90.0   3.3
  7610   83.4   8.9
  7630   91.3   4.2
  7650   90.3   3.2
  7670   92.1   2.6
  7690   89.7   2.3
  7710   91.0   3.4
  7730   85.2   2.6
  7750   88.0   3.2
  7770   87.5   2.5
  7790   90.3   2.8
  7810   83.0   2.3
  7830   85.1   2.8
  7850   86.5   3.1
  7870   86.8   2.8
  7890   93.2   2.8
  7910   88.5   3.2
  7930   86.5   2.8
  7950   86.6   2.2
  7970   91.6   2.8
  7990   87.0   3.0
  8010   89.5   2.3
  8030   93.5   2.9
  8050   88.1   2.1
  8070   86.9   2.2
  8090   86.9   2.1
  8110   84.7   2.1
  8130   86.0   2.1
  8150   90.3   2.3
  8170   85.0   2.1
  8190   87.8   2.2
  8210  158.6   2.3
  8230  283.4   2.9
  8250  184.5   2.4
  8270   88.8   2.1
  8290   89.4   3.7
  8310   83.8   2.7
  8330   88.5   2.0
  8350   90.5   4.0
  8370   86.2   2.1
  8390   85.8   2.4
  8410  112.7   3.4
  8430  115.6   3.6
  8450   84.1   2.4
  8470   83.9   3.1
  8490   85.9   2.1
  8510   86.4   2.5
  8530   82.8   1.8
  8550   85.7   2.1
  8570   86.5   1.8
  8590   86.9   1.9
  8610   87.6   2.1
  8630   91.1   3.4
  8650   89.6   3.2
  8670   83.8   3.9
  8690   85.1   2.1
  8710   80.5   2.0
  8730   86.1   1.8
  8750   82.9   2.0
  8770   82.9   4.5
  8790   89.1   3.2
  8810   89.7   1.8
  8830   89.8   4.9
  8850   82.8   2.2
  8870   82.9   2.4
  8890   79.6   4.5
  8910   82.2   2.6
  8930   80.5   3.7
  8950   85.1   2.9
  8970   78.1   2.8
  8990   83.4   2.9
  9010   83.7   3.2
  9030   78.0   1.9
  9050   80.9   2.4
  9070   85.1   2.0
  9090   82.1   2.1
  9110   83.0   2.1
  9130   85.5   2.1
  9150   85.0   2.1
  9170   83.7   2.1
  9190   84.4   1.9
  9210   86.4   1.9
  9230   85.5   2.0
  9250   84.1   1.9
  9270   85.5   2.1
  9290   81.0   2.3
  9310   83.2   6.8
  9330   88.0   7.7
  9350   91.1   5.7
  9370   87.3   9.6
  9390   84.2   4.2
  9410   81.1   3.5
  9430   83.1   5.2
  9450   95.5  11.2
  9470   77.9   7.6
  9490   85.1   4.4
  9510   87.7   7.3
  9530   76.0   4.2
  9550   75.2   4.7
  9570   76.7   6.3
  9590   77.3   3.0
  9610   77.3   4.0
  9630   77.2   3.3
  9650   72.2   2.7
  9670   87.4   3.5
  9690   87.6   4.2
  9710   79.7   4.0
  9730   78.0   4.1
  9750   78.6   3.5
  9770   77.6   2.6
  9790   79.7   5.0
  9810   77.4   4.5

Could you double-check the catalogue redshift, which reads 0.25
